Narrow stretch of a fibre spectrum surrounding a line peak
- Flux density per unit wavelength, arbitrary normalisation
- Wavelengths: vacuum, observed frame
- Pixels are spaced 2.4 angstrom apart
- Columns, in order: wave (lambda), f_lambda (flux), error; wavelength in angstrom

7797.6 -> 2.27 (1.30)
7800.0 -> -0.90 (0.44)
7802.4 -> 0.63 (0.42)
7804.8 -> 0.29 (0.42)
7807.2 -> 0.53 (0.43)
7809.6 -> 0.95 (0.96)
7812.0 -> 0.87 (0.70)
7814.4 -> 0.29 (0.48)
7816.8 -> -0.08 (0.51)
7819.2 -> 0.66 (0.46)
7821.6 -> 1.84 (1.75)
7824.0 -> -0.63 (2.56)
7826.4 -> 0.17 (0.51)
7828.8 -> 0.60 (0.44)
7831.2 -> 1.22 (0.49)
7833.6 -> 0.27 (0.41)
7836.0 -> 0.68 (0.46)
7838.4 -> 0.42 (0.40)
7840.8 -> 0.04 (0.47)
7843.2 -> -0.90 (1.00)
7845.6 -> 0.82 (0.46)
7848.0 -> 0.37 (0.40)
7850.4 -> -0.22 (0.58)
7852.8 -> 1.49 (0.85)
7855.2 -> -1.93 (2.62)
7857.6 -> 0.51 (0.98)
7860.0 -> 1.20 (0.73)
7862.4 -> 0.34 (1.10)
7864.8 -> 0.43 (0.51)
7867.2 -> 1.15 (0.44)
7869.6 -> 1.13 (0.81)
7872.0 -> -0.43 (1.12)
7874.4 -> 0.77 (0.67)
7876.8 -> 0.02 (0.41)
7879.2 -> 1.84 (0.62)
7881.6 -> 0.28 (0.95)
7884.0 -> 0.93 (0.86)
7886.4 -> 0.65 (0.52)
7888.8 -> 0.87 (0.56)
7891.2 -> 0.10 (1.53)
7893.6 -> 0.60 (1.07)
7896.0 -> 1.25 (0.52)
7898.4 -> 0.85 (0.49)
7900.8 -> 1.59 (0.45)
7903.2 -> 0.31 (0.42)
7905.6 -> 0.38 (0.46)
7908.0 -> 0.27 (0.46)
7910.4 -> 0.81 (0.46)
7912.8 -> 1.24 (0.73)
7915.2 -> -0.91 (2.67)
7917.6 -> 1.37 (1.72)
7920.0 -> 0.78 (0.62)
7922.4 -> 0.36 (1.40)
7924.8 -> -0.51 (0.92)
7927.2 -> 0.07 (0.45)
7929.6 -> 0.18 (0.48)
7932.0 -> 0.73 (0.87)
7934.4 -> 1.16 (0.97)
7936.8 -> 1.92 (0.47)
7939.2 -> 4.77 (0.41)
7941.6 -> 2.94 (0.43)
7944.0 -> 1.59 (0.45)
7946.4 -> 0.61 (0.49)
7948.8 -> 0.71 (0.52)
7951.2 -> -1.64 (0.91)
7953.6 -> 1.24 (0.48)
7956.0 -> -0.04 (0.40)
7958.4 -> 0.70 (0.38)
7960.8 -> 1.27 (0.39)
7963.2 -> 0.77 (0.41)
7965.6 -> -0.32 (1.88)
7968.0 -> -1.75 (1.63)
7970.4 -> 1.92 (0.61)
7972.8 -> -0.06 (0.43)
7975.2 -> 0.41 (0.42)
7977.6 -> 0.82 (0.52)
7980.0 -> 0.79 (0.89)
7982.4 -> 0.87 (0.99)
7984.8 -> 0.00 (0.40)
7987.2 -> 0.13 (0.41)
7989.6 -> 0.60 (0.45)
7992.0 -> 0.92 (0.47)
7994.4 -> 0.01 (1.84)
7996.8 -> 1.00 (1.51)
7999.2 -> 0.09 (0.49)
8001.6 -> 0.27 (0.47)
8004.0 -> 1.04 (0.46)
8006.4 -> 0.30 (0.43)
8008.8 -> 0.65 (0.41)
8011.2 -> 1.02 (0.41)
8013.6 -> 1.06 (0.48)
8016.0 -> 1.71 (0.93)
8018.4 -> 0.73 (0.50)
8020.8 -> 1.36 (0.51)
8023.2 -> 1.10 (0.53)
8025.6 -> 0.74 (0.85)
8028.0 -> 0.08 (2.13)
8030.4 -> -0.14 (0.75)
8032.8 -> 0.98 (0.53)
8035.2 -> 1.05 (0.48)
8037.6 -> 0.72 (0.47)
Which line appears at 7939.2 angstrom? Hbeta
